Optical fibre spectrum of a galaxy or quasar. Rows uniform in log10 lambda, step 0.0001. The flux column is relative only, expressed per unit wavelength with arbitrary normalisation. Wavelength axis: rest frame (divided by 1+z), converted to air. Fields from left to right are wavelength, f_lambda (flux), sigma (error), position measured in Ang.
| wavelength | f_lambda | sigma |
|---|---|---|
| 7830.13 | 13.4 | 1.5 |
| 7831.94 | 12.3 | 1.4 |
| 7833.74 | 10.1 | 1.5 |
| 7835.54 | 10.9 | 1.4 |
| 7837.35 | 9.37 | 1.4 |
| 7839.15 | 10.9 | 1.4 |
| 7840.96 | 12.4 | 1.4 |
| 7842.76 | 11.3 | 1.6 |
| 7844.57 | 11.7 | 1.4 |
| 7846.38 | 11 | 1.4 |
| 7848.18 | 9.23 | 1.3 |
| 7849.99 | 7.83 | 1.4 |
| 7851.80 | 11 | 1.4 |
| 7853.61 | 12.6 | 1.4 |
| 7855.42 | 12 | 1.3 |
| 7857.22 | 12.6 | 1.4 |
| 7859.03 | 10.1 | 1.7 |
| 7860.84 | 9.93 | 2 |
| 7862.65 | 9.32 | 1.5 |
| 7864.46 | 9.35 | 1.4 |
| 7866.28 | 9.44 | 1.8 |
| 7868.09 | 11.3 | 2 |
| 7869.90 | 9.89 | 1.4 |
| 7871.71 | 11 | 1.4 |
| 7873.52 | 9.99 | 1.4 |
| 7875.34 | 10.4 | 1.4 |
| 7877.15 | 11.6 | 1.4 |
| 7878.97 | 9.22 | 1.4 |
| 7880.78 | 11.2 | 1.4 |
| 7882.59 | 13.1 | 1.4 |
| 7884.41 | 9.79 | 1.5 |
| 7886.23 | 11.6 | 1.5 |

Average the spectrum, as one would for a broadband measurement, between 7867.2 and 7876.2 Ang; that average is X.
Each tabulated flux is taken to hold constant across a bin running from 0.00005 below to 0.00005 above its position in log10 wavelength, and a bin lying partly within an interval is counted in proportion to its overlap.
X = 10.5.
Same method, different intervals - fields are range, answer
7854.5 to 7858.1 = 12.3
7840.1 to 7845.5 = 11.8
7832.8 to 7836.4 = 10.5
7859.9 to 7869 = 9.86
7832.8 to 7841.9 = 10.8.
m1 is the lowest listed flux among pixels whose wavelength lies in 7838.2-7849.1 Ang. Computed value 9.23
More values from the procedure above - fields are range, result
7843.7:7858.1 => 7.83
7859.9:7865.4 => 9.32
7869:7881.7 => 9.22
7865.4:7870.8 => 9.44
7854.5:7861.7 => 9.93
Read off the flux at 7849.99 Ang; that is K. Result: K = 7.83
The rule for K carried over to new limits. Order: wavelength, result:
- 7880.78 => 11.2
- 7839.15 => 10.9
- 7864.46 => 9.35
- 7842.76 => 11.3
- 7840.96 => 12.4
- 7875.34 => 10.4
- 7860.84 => 9.93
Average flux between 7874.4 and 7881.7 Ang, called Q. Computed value 10.6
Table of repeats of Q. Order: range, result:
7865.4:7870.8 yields 10.2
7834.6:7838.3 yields 10.2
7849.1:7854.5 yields 10.5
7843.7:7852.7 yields 10.1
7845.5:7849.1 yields 10.1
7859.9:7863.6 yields 9.63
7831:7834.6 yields 11.2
